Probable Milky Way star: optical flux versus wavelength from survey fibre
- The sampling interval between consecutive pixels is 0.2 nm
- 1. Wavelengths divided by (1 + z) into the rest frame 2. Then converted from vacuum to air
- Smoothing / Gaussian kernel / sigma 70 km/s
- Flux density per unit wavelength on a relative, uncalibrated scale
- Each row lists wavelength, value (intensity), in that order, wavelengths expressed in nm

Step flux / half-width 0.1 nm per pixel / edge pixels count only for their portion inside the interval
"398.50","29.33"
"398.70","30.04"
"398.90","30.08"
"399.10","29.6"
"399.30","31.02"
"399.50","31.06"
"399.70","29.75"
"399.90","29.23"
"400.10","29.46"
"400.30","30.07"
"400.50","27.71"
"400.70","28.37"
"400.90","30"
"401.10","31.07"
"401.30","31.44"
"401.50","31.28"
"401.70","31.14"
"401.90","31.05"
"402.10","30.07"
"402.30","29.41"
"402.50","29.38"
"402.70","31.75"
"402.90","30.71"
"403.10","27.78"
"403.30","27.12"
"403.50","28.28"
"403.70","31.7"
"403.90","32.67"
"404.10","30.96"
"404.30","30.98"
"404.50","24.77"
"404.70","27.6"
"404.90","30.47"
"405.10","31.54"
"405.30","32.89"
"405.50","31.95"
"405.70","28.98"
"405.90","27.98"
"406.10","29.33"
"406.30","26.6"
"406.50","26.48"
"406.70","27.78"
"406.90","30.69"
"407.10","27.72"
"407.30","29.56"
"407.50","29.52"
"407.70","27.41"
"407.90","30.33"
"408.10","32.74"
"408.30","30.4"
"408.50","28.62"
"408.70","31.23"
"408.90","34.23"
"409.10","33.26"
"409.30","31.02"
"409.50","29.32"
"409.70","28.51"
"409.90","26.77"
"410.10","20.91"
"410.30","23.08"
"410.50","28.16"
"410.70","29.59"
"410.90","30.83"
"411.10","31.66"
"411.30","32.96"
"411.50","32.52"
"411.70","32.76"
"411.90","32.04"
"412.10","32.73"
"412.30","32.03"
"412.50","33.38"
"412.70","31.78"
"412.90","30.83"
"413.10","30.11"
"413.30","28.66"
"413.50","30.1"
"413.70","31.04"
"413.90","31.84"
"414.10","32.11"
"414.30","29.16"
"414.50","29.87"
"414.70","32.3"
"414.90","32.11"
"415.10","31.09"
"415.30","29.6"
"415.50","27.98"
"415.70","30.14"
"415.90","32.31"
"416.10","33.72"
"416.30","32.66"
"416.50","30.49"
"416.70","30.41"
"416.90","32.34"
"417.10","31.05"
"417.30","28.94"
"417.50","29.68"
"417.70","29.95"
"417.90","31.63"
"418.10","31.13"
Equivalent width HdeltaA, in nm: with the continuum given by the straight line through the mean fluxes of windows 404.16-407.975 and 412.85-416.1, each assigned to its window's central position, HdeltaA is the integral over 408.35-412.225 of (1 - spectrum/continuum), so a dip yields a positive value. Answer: -0.02 nm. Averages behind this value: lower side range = 29.1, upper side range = 30.7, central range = 30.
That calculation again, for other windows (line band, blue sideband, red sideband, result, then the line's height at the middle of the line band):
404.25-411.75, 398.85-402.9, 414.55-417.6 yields 0.26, 30.5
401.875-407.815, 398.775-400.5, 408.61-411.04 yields 0.00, 29.4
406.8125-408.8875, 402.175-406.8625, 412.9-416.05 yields -0.01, 29.8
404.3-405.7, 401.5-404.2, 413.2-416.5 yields 0.02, 30.3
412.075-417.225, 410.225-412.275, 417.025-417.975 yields -0.11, 30.5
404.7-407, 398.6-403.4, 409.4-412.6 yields 0.03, 29.9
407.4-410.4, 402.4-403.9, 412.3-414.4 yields 0.12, 30.4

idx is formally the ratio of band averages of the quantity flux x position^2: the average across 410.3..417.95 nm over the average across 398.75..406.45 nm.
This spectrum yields 1.10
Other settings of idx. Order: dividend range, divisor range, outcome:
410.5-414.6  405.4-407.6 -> 1.12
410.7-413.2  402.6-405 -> 1.12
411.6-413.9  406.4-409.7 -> 1.07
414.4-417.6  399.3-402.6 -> 1.11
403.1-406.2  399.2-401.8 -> 1.01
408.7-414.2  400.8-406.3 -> 1.06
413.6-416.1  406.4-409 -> 1.08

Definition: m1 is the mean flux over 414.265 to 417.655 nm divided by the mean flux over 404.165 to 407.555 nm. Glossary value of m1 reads 1.1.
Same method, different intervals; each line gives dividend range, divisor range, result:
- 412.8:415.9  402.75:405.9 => 1.02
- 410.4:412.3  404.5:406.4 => 1.07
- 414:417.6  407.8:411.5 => 1.04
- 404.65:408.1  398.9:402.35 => 0.97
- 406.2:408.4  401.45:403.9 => 0.97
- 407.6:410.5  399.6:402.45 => 0.97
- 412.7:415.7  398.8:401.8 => 1.01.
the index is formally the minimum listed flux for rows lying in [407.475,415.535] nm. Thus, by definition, 20.91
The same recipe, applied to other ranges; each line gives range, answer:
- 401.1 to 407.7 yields 24.77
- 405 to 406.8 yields 26.48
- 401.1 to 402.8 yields 29.38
